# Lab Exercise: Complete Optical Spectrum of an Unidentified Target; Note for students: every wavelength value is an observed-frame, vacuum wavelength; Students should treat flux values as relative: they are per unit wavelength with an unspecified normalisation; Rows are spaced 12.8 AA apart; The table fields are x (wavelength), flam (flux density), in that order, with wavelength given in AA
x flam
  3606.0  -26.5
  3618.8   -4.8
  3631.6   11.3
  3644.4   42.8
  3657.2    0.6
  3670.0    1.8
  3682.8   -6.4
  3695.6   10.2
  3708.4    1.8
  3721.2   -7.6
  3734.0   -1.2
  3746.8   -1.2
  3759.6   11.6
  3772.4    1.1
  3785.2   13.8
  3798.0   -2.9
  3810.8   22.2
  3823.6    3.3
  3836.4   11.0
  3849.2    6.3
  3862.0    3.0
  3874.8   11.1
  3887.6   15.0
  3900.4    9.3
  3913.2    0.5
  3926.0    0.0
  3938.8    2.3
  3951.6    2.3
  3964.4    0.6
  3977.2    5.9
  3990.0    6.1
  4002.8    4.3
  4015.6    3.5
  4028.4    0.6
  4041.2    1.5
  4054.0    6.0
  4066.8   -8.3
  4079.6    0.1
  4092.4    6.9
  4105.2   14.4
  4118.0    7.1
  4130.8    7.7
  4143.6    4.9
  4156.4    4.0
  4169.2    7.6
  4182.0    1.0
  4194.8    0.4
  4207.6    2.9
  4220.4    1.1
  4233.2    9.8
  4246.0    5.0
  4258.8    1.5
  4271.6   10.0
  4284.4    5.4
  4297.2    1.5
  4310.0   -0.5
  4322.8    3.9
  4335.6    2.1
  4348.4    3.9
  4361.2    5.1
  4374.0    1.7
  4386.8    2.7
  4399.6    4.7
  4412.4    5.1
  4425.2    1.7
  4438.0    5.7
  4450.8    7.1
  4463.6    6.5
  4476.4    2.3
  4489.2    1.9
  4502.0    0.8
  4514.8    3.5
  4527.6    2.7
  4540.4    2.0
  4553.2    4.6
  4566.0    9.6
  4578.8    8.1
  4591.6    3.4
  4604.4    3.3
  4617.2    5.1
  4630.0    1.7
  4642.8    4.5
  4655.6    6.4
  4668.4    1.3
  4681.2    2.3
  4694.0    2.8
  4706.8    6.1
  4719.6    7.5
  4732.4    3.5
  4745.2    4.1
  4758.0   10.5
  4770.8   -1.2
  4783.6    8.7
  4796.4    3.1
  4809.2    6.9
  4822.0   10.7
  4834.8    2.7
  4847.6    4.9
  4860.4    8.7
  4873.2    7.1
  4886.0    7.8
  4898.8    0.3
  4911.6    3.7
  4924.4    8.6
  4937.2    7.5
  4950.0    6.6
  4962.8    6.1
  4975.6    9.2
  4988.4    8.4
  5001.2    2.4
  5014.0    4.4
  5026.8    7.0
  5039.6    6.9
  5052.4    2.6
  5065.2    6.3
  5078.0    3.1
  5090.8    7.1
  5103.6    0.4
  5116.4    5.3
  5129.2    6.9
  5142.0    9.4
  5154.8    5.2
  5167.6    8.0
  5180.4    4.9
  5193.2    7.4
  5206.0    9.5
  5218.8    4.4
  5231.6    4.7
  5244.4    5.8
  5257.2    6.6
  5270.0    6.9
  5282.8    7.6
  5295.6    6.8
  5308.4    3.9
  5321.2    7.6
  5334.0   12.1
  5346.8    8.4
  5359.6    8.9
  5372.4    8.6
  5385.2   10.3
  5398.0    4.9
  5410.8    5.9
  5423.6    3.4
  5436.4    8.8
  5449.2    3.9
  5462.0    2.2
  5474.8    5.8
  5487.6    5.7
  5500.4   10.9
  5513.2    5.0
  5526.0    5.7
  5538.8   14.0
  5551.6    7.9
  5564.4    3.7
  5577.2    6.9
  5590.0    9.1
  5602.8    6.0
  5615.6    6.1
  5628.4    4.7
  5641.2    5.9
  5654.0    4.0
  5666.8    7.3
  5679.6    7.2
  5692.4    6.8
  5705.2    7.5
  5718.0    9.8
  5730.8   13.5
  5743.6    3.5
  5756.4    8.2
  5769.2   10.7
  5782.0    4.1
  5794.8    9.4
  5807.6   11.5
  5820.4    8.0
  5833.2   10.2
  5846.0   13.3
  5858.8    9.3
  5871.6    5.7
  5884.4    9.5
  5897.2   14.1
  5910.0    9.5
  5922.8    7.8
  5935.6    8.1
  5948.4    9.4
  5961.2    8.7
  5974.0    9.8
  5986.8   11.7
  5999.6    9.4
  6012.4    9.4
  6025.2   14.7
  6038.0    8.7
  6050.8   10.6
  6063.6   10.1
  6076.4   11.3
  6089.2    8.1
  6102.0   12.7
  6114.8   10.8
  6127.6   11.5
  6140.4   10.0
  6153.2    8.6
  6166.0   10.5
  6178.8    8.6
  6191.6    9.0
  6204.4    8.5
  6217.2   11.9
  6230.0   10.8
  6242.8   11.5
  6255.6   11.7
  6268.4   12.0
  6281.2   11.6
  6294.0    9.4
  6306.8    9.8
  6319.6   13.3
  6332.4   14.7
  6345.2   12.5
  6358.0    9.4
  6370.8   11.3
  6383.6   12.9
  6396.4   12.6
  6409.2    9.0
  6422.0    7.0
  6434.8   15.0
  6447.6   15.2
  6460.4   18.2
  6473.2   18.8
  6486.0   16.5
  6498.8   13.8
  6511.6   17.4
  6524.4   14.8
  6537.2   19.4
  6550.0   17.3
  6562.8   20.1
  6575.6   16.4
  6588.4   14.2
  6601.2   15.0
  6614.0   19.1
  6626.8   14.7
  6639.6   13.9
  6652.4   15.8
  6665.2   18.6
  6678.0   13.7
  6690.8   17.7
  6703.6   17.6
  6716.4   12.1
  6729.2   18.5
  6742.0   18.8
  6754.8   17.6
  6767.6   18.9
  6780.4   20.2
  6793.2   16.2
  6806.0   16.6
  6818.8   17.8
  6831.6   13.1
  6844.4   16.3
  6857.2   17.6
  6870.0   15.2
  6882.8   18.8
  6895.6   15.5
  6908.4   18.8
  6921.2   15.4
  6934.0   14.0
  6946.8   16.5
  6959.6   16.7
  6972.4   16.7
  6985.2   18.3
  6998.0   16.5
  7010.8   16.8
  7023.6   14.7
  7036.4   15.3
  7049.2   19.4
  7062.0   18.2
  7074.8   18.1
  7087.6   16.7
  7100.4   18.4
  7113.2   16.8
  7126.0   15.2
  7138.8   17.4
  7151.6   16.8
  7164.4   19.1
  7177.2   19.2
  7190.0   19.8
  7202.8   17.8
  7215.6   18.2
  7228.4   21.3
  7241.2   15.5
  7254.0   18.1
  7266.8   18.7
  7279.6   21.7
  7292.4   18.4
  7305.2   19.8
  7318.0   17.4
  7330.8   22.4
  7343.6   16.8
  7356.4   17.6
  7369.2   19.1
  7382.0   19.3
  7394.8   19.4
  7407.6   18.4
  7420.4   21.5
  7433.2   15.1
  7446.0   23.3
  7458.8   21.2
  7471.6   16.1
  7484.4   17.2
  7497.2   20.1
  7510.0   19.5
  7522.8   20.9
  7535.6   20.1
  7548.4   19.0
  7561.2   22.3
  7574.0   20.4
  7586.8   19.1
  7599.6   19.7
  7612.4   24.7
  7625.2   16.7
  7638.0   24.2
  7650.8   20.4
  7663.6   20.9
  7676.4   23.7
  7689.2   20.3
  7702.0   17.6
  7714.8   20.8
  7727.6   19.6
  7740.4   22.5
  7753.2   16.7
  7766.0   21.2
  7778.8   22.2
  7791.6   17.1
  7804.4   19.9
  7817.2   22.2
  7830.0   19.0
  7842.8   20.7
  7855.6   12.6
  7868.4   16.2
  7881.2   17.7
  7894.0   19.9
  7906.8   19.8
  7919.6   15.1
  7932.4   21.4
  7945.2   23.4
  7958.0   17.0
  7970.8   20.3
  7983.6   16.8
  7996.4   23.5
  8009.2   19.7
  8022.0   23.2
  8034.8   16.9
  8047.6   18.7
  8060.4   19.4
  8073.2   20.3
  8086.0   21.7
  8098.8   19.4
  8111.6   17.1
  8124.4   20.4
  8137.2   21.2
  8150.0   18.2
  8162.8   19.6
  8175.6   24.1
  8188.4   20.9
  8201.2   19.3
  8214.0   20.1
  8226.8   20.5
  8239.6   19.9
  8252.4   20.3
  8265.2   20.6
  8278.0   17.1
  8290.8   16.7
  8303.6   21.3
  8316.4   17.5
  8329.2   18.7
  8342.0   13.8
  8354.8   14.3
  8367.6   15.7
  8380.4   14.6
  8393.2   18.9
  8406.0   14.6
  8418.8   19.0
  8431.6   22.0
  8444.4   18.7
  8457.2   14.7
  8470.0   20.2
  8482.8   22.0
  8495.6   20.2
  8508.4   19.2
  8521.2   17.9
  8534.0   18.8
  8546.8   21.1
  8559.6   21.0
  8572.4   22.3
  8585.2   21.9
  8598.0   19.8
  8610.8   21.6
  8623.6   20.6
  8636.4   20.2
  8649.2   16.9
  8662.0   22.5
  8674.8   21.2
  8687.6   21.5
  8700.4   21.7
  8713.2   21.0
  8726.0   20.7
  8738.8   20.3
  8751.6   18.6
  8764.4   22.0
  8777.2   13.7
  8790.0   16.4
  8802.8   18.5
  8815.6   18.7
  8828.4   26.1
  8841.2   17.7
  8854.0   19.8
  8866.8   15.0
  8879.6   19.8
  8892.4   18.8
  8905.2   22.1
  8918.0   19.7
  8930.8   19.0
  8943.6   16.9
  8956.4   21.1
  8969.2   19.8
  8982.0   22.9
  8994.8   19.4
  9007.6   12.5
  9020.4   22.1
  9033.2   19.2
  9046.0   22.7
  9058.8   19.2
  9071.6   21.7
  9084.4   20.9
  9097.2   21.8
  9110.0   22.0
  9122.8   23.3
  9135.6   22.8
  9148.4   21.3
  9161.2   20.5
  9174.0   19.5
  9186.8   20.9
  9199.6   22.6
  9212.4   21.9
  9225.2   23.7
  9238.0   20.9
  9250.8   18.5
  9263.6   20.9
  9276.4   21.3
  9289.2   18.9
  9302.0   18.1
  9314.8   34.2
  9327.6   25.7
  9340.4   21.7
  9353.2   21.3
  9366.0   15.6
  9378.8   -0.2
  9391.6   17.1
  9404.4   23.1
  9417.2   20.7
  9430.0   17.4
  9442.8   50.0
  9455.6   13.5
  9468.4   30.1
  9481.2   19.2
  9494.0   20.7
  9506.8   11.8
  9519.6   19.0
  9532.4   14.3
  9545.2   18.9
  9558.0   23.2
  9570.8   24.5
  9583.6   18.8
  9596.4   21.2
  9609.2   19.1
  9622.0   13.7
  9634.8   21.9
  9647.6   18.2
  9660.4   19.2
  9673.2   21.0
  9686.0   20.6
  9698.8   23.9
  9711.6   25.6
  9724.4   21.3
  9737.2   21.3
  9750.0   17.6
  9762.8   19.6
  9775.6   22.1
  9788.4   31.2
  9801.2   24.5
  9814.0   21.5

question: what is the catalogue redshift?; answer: 0.617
